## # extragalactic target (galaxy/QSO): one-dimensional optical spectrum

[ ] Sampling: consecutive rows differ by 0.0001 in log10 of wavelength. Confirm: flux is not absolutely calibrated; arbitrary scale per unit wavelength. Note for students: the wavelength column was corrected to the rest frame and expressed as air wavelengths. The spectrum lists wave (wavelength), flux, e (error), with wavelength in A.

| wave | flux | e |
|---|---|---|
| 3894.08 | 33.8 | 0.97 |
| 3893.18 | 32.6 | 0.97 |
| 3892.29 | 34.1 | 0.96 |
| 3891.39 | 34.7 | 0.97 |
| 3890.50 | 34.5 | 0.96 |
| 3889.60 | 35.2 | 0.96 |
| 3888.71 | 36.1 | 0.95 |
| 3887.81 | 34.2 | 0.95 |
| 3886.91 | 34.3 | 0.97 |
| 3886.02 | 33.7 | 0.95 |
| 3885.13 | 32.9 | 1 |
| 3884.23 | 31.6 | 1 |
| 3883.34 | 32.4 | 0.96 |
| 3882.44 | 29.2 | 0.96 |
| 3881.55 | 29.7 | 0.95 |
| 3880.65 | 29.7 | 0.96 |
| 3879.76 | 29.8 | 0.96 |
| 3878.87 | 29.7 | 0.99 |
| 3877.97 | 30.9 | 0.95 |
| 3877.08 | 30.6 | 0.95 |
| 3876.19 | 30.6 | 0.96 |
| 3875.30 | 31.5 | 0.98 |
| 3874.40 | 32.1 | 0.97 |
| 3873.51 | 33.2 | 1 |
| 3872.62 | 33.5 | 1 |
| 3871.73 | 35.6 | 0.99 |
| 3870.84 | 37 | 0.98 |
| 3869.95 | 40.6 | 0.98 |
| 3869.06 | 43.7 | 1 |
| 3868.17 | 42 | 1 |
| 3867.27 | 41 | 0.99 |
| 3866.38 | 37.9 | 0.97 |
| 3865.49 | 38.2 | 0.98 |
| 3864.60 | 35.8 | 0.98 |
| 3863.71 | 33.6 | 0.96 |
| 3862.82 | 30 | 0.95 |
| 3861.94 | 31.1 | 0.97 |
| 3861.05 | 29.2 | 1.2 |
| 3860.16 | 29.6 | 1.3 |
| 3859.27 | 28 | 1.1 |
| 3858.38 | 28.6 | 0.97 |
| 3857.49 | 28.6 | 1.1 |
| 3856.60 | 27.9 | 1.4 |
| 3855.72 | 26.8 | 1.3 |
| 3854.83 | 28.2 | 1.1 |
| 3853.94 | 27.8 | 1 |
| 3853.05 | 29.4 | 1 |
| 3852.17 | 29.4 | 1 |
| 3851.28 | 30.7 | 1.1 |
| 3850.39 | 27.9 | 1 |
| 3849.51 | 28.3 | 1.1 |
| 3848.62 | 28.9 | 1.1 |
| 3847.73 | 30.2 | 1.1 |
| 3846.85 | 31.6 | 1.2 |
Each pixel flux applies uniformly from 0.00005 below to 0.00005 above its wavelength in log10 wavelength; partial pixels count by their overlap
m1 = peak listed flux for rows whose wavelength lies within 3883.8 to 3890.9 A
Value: 36.1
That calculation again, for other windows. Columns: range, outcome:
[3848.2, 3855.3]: 30.7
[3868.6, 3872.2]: 43.7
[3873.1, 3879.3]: 33.2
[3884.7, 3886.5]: 33.7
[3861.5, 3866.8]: 38.2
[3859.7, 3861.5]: 29.6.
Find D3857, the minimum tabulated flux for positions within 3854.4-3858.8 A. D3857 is 26.8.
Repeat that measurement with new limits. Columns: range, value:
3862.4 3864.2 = 30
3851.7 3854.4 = 27.8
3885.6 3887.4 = 33.7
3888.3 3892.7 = 34.1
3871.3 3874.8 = 32.1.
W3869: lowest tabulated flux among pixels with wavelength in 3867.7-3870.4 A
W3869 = 40.6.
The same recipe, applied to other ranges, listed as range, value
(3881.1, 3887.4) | 29.2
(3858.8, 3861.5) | 28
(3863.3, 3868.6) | 33.6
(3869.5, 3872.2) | 35.6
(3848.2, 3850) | 28.3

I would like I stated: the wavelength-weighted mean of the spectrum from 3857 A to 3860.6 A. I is 28.6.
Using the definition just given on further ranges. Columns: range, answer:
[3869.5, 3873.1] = 36.7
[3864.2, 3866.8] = 37.3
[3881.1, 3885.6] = 31.2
